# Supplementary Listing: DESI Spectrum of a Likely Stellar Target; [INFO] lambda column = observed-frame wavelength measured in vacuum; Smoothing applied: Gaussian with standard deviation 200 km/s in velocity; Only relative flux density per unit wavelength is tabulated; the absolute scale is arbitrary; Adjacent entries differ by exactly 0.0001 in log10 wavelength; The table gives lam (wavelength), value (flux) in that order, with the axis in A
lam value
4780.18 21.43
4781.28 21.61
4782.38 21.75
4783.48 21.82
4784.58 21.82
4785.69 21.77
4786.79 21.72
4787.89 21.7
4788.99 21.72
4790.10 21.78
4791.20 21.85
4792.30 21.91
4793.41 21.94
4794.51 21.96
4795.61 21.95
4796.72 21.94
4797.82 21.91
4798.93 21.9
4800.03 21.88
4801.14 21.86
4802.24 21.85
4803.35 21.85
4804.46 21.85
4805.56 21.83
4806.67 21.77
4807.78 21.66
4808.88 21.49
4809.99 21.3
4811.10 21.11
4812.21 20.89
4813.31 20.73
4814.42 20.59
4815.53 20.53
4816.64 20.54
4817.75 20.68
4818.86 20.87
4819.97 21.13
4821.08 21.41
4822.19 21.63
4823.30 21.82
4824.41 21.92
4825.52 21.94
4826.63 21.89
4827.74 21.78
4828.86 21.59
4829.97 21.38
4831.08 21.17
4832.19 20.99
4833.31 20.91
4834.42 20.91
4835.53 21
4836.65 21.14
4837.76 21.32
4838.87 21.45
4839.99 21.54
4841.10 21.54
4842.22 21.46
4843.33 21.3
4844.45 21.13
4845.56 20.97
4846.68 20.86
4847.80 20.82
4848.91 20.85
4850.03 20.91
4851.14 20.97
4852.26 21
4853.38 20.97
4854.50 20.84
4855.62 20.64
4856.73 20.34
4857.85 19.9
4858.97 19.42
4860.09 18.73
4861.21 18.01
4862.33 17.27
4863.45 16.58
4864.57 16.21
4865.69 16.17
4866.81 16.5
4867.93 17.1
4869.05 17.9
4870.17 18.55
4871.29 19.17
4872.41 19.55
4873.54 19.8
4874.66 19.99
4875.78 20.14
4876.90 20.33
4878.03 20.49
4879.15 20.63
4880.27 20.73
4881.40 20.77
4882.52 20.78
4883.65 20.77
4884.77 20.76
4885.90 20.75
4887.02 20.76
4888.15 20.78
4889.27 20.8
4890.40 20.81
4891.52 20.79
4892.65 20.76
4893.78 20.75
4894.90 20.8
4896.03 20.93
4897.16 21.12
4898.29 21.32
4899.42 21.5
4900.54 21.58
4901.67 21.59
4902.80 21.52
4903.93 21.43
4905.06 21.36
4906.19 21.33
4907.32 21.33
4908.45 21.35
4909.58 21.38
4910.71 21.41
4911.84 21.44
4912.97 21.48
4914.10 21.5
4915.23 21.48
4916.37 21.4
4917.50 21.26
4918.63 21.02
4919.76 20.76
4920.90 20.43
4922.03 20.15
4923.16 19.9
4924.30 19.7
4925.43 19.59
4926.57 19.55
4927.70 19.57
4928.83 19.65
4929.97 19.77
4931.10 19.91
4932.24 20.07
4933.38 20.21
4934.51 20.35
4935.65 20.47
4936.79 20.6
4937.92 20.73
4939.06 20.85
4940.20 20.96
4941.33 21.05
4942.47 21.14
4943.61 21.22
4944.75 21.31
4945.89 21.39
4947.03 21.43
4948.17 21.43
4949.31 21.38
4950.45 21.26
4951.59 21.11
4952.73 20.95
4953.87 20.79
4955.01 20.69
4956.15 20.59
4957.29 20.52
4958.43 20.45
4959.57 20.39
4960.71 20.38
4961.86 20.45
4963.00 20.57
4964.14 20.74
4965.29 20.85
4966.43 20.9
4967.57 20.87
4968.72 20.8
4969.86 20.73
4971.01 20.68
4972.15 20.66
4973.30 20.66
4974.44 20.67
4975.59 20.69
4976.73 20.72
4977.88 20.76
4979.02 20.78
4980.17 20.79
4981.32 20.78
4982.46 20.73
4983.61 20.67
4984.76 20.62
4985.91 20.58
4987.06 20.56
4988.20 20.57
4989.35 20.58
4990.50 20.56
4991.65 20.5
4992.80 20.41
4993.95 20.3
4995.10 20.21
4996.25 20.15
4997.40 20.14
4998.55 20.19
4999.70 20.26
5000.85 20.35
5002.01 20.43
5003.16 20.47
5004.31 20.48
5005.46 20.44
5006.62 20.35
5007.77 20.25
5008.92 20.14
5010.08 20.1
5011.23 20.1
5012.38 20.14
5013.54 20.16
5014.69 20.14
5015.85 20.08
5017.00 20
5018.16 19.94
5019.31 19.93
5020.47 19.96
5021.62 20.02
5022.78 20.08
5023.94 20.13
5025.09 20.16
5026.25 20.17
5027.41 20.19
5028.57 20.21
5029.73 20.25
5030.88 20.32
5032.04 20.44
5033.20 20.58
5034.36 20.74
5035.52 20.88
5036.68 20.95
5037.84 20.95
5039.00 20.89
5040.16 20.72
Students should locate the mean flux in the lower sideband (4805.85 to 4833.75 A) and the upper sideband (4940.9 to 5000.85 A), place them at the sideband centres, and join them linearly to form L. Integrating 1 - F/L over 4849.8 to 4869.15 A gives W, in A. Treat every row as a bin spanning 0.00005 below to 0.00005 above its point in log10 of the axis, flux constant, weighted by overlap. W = 2.1 A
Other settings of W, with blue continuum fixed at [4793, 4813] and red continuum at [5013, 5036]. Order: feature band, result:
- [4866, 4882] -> 1.4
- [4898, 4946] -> 0.2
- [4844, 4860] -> 0.6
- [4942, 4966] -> -0.2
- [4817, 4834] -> 0.1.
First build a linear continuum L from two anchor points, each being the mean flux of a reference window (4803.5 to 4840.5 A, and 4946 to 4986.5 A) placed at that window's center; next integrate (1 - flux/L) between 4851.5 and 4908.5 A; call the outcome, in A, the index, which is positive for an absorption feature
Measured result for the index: 2.8 A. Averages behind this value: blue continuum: 21.3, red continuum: 20.8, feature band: 20.1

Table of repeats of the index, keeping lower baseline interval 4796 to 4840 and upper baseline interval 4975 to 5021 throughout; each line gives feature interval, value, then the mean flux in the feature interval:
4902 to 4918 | -0.41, 21.4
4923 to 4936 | 0.55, 19.9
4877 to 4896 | 0.24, 20.7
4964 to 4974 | -0.11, 20.8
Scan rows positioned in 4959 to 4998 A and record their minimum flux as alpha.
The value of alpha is 20.14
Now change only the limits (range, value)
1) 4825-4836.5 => 20.91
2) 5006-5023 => 19.93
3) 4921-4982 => 19.55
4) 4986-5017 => 20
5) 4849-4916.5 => 16.17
